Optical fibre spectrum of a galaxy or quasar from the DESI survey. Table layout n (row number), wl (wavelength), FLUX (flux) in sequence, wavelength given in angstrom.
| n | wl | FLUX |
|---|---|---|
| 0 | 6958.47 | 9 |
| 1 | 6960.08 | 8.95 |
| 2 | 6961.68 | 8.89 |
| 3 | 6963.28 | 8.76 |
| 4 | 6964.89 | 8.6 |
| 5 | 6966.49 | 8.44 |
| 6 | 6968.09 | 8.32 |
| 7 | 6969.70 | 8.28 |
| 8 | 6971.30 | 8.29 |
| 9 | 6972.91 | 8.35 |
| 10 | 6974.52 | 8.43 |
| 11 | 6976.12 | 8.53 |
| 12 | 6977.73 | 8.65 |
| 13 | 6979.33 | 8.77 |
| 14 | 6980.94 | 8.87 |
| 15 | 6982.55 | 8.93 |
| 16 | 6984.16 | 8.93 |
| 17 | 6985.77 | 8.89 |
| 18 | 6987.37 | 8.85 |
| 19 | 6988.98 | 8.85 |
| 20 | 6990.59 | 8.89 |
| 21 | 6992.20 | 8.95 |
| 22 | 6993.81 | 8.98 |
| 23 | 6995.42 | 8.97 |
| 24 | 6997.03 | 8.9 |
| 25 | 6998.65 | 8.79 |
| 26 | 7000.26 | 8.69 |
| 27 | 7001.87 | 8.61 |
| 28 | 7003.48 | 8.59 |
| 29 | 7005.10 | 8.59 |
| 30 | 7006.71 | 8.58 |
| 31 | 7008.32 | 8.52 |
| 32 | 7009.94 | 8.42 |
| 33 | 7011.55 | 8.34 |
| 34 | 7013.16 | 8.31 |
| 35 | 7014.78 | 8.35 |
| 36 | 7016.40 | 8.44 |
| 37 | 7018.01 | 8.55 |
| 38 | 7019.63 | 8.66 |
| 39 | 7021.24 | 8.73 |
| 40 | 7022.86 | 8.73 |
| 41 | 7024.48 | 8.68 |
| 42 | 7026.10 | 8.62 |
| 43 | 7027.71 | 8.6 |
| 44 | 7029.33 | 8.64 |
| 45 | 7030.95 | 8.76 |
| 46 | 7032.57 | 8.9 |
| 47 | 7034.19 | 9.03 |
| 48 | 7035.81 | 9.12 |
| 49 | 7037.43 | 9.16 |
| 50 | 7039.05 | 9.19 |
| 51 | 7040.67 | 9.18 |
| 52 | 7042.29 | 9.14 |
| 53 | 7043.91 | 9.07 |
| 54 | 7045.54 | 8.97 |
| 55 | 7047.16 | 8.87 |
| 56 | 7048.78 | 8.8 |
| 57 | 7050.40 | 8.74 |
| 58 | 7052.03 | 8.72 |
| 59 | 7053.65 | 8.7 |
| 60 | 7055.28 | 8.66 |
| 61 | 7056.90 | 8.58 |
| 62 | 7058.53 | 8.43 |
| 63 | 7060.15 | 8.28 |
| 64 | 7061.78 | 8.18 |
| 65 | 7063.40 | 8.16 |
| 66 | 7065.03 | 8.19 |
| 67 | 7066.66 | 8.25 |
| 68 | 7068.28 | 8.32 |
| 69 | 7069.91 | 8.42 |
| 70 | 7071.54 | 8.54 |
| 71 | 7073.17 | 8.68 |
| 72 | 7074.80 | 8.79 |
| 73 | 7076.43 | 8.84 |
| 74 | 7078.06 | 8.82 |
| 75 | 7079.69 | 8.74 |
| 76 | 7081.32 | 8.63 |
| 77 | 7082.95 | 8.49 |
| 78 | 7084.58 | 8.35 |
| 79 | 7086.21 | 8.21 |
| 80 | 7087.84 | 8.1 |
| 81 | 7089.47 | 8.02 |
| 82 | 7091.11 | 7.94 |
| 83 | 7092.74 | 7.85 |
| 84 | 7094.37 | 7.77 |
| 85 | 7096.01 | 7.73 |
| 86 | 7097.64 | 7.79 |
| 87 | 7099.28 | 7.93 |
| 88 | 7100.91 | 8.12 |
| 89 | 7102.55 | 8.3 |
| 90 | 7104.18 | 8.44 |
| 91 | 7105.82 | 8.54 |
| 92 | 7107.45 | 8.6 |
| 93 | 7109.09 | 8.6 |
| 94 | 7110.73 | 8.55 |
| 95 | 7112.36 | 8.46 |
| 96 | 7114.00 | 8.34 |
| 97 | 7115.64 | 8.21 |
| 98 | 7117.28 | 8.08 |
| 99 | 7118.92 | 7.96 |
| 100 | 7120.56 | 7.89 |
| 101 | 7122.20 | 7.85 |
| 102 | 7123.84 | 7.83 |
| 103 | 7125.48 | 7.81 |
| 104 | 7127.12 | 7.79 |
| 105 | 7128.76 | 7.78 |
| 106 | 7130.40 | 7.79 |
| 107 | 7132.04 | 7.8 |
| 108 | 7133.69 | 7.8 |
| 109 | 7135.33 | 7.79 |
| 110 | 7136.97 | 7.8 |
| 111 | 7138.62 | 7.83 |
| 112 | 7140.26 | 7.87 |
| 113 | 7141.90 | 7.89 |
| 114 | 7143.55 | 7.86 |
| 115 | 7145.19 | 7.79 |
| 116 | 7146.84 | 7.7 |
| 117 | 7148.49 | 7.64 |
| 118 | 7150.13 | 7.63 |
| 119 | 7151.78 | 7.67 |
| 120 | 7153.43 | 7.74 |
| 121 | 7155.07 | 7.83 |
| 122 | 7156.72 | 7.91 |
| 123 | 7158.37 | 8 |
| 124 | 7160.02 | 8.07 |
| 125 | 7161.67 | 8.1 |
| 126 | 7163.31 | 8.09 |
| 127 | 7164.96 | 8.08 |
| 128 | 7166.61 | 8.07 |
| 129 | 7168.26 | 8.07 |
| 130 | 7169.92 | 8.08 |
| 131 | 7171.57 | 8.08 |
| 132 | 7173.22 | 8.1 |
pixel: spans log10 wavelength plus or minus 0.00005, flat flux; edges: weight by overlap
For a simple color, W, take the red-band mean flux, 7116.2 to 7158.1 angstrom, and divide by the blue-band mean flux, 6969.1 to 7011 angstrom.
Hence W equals 0.9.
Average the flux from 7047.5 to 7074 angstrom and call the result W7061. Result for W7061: 8.48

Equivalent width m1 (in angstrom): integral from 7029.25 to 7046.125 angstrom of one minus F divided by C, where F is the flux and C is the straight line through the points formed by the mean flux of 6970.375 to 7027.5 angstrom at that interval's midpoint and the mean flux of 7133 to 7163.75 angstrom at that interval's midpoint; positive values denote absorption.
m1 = -1.2 angstrom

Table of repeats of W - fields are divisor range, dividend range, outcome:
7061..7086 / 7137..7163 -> 0.92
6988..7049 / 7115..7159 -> 0.89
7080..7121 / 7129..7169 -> 0.96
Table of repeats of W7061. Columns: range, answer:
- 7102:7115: 8.48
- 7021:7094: 8.61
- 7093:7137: 8.05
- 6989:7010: 8.74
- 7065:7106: 8.3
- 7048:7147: 8.21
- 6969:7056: 8.74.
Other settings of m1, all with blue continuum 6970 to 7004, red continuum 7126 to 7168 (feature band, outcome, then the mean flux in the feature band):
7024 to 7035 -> -0.3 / 8.75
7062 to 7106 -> -0.4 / 8.29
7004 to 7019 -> 0.3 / 8.46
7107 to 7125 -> -0.4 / 8.2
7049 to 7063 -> -0.3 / 8.54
